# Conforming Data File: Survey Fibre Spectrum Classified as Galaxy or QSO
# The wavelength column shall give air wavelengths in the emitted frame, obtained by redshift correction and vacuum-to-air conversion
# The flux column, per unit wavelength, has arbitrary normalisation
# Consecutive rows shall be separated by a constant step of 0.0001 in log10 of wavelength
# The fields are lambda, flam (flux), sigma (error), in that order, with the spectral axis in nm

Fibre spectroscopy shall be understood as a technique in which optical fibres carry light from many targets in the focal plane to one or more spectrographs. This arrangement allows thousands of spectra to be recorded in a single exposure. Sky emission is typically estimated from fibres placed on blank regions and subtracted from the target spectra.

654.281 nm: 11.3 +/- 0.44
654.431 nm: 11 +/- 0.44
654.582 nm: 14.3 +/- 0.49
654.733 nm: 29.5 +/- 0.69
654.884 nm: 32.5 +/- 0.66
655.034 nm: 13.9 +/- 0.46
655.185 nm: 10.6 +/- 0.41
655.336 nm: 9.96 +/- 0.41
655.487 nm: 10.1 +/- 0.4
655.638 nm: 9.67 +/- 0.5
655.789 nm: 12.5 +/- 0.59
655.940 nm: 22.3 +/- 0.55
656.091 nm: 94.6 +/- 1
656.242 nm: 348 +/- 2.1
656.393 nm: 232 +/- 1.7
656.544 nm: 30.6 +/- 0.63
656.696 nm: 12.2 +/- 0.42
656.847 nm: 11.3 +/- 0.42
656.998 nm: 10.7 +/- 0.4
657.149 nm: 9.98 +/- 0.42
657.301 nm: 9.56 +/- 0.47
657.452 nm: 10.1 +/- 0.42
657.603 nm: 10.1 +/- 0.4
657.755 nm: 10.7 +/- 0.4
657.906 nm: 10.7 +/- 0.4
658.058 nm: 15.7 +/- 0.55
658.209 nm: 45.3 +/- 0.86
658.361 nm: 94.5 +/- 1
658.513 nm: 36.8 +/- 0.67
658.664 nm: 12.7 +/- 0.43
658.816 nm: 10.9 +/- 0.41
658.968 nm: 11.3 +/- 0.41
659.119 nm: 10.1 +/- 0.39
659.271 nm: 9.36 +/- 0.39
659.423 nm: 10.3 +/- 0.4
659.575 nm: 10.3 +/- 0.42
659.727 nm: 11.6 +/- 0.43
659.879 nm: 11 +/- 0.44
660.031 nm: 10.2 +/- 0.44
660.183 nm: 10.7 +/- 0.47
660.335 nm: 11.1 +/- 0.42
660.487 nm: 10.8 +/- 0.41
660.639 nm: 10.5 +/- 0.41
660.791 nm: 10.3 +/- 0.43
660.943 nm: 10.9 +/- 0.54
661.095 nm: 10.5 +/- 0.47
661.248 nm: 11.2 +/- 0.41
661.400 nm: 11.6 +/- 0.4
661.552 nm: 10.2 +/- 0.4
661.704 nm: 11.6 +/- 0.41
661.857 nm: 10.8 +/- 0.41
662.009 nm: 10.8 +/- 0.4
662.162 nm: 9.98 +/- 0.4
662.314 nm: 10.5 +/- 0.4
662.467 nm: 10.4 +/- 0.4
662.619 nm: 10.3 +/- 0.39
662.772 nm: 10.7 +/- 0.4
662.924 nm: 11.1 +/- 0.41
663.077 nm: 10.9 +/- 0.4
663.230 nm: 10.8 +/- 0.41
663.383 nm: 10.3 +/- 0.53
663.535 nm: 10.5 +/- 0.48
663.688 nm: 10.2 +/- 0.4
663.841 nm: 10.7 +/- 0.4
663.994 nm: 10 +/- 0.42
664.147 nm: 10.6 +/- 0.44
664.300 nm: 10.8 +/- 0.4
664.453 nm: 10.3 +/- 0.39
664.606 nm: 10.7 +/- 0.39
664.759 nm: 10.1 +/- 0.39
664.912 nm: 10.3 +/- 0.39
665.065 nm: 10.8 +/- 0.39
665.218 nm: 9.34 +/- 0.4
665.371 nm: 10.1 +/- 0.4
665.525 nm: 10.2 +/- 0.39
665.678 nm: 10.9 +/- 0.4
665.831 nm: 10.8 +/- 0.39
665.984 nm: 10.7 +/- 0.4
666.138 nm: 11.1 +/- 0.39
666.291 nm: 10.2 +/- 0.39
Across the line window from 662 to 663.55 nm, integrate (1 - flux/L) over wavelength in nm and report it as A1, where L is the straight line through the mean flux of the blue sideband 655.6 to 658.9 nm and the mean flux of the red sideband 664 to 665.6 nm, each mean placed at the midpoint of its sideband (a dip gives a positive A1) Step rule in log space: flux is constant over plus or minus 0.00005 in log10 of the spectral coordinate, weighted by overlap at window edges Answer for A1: 0.74 nm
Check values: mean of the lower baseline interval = 48.5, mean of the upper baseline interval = 10.3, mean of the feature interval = 10.6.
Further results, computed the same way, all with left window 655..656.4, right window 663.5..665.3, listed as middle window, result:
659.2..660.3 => 0.83 nm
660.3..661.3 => 0.69 nm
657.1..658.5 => 0.75 nm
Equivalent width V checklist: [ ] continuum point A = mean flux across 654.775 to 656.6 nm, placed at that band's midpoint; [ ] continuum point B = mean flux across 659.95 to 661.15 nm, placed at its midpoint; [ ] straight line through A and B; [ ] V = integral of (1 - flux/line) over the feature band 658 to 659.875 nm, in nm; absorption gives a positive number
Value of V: 0.55 nm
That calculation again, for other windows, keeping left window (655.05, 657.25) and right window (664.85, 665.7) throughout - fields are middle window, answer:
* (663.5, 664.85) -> 0.45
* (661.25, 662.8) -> 0.93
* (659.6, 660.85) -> 0.88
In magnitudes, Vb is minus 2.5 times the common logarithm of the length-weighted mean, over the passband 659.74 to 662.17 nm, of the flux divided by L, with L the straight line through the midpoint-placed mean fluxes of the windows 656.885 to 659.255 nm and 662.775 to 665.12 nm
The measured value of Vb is 0.382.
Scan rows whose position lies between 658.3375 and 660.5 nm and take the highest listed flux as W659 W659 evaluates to 94.5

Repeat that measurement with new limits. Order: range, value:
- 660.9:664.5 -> 11.6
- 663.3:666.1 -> 10.9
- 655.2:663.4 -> 348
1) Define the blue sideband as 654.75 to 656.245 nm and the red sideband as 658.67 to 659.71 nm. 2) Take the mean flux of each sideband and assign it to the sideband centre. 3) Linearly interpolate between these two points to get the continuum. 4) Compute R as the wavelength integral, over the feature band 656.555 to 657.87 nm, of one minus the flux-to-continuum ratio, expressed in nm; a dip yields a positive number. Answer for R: 0.755 nm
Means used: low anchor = 41.3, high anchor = 10.6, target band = 11.6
